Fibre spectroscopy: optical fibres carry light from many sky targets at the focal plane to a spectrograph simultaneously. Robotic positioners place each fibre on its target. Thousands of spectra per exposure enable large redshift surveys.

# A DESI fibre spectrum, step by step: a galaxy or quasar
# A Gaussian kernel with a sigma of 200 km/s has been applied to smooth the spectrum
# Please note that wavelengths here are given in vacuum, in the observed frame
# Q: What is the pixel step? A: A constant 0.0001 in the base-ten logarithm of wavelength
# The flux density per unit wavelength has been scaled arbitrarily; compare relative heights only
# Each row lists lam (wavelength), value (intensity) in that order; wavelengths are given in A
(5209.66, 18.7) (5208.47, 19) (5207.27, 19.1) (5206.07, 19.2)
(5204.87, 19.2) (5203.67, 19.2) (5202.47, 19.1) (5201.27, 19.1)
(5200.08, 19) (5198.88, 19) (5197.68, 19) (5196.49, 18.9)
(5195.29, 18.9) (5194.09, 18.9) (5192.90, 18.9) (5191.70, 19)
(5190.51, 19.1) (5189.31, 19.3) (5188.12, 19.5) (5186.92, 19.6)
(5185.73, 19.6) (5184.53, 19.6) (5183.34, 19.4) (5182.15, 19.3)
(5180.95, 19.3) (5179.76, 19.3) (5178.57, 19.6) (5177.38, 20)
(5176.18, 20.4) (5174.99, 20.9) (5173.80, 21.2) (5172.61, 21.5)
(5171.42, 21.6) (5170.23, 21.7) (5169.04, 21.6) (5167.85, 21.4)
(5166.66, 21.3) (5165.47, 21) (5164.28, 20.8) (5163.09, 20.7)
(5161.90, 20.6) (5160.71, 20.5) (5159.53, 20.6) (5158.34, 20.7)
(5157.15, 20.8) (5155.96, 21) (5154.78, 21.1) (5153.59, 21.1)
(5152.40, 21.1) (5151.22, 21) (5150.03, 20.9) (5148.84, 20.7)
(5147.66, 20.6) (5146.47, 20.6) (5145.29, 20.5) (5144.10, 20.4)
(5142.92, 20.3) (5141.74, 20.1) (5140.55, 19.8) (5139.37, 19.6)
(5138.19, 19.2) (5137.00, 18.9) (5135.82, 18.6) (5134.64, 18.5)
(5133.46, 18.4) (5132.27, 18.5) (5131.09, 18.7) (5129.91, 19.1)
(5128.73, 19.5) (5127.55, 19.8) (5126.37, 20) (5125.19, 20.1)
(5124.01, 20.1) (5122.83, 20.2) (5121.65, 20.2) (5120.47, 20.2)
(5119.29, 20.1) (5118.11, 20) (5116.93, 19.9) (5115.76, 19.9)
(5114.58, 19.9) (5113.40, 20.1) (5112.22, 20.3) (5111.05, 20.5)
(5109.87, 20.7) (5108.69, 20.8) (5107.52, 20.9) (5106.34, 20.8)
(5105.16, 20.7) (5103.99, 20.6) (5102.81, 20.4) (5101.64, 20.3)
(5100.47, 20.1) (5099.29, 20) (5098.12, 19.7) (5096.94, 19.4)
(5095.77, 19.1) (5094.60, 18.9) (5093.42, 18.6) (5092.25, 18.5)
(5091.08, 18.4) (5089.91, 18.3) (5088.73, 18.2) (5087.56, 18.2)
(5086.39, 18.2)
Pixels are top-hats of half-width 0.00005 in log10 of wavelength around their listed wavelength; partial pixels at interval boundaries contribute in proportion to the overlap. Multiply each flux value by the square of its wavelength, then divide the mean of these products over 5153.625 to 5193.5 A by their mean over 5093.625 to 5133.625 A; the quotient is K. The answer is 1.04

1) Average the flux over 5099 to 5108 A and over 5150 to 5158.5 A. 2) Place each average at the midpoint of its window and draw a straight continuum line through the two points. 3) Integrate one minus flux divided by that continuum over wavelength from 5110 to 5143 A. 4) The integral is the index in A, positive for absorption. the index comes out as 1.6 A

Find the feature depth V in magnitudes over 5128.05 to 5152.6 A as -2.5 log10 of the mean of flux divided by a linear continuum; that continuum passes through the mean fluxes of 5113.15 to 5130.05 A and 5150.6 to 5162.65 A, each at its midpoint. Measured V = 0.04 mag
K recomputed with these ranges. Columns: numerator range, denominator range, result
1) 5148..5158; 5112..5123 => 1.06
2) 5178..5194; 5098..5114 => 0.98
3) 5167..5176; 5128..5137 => 1.16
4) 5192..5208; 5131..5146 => 1.01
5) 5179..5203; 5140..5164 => 0.94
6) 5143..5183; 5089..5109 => 1.08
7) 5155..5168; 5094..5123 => 1.06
